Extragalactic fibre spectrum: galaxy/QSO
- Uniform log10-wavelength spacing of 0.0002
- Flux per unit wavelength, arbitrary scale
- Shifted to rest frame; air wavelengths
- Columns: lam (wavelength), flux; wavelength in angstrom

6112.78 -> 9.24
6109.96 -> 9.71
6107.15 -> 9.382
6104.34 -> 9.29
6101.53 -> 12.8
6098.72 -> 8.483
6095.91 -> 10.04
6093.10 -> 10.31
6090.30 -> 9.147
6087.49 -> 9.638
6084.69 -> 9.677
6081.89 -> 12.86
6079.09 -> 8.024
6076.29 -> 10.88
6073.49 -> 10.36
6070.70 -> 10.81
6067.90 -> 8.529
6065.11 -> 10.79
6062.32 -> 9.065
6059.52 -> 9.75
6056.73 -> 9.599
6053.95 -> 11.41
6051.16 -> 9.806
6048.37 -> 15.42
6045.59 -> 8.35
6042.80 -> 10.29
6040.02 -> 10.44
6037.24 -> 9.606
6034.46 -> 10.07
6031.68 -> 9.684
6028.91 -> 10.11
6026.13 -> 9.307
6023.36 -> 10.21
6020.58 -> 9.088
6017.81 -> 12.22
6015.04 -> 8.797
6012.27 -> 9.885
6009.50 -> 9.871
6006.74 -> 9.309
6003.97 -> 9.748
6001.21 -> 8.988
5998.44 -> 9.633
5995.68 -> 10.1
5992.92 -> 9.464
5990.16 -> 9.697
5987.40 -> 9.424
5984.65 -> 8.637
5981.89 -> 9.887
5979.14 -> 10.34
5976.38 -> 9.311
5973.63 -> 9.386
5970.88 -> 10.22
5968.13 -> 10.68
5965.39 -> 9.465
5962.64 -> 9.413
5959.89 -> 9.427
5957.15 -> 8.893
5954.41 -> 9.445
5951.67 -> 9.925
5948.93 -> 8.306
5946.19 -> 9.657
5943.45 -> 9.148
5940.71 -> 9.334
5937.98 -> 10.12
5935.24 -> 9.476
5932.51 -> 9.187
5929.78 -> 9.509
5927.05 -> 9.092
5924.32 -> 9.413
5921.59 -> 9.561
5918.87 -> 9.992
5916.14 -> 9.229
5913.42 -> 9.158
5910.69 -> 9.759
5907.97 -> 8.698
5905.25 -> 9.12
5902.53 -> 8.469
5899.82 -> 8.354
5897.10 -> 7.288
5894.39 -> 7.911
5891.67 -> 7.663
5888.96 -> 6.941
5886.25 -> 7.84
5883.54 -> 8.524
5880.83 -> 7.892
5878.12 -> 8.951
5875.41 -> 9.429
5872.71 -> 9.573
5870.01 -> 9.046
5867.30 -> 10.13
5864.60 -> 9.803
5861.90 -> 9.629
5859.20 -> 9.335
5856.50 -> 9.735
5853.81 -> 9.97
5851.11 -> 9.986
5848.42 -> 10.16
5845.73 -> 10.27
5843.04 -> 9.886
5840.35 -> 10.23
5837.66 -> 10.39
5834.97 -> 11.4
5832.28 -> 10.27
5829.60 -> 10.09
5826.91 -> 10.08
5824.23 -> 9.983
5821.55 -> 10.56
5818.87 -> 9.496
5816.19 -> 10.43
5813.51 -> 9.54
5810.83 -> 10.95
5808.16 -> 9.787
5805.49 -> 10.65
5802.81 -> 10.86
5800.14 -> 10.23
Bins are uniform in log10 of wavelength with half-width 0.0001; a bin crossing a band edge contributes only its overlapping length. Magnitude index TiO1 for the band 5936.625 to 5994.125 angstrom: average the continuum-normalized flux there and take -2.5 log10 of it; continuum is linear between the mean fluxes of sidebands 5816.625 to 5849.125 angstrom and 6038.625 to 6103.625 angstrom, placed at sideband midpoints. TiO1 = 0.08 mag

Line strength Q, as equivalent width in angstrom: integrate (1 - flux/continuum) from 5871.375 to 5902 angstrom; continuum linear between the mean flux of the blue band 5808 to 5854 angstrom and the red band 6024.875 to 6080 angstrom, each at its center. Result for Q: 5.9 angstrom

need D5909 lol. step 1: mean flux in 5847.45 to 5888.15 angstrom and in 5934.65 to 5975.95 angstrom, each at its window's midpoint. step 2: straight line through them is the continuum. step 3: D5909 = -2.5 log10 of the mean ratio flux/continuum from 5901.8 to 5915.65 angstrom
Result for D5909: 0.04 mag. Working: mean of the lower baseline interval 9.29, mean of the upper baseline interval 9.52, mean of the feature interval 9.08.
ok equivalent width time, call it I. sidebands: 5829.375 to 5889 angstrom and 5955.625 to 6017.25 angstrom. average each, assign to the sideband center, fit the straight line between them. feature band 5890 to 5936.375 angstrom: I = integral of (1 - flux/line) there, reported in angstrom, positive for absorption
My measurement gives 3.27 angstrom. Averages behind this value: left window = 9.59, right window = 9.61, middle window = 8.92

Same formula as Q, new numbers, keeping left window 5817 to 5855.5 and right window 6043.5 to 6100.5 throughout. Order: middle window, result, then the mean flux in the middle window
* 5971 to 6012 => 2.4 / 9.59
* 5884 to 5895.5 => 2.9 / 7.65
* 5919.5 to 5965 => 3.6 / 9.38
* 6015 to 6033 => 0.3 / 10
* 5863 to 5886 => 2.4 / 9.11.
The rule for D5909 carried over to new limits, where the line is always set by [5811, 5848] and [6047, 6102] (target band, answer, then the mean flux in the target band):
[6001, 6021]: 0.05 mag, 9.82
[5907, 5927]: 0.10 mag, 9.39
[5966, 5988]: 0.06 mag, 9.74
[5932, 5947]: 0.09 mag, 9.5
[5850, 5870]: 0.05 mag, 9.74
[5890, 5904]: 0.28 mag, 7.93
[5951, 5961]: 0.10 mag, 9.39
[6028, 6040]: 0.04 mag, 9.93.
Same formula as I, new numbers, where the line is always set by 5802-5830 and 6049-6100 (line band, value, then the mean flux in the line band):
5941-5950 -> 0.9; 9.09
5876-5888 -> 2.2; 8.32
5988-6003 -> 0.8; 9.57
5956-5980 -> 1.0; 9.67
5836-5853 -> 0.0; 10.2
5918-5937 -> 1.3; 9.46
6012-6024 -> 0.0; 10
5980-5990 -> 0.7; 9.42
